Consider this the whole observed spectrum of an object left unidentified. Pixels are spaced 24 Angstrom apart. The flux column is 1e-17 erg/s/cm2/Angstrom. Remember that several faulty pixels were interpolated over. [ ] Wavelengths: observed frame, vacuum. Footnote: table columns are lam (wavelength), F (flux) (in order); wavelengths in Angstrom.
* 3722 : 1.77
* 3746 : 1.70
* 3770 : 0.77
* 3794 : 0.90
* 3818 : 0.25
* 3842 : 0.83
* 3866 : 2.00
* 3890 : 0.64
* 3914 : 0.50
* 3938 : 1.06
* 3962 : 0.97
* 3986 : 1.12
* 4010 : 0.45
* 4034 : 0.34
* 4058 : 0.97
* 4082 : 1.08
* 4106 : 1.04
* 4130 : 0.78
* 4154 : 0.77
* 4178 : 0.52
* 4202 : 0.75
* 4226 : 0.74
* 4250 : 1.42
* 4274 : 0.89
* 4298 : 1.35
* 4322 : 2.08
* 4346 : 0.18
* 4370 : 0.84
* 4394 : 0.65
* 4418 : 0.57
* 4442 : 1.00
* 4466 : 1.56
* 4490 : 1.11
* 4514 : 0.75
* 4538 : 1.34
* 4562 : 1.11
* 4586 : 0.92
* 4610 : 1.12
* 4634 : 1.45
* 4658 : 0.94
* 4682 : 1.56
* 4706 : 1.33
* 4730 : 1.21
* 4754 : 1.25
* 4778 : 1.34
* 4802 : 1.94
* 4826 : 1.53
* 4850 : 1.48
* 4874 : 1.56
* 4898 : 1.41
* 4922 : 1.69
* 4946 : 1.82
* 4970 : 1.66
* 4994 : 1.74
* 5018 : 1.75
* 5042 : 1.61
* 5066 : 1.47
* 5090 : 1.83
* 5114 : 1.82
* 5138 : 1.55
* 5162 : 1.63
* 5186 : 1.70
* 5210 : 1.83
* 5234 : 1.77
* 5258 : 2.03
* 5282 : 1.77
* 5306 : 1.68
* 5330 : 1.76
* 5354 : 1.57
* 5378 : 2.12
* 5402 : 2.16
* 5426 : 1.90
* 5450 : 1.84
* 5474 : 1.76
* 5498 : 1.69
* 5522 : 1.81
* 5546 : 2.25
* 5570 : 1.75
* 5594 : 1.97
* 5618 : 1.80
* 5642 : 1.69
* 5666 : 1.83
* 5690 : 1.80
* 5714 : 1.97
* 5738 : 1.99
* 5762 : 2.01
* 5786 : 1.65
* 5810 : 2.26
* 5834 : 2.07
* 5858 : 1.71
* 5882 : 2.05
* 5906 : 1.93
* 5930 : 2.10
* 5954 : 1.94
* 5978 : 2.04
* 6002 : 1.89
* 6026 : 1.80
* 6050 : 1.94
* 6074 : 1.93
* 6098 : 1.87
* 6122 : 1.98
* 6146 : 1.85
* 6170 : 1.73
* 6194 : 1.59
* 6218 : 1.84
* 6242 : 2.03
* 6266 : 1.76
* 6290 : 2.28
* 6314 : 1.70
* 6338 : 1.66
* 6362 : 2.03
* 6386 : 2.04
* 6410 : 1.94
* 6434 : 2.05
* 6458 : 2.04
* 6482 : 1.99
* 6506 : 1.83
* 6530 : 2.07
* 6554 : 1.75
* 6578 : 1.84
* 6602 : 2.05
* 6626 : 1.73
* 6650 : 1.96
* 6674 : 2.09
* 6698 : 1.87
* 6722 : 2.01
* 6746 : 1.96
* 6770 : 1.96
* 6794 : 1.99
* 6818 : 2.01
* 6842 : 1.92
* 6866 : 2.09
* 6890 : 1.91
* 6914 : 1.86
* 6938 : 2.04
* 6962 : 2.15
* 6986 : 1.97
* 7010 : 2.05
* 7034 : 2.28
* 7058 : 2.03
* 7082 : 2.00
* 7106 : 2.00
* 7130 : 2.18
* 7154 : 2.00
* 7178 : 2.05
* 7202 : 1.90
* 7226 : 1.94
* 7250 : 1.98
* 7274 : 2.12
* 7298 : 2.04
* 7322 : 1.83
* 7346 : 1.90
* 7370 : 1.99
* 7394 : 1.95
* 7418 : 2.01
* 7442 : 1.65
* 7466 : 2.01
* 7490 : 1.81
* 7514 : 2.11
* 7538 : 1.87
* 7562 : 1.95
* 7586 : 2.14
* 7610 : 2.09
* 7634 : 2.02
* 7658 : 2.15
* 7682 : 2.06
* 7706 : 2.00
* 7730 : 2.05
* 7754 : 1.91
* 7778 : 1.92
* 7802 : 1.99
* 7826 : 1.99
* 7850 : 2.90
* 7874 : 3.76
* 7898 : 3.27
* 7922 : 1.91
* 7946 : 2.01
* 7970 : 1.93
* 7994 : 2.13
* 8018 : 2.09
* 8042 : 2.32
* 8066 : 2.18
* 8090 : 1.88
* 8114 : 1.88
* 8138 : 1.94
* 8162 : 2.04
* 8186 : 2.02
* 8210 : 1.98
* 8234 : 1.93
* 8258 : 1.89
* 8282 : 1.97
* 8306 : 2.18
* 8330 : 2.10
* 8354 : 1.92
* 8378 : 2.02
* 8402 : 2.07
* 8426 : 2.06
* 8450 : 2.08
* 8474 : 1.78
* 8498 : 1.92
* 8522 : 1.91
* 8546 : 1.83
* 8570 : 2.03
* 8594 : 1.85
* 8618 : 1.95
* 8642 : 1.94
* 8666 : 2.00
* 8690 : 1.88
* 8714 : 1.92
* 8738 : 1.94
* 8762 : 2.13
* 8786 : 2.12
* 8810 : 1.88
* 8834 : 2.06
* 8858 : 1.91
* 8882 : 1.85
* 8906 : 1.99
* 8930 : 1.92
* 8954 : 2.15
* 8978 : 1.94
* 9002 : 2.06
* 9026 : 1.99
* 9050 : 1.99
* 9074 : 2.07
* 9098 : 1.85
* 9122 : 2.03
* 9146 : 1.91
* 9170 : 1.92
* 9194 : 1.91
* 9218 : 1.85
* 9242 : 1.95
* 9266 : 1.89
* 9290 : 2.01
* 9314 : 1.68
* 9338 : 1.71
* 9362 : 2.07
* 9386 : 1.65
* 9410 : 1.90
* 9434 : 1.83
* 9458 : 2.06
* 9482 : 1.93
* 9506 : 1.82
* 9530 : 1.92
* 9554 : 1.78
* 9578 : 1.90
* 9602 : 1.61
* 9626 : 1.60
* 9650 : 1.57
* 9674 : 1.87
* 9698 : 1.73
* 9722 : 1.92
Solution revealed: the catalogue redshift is 0.20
